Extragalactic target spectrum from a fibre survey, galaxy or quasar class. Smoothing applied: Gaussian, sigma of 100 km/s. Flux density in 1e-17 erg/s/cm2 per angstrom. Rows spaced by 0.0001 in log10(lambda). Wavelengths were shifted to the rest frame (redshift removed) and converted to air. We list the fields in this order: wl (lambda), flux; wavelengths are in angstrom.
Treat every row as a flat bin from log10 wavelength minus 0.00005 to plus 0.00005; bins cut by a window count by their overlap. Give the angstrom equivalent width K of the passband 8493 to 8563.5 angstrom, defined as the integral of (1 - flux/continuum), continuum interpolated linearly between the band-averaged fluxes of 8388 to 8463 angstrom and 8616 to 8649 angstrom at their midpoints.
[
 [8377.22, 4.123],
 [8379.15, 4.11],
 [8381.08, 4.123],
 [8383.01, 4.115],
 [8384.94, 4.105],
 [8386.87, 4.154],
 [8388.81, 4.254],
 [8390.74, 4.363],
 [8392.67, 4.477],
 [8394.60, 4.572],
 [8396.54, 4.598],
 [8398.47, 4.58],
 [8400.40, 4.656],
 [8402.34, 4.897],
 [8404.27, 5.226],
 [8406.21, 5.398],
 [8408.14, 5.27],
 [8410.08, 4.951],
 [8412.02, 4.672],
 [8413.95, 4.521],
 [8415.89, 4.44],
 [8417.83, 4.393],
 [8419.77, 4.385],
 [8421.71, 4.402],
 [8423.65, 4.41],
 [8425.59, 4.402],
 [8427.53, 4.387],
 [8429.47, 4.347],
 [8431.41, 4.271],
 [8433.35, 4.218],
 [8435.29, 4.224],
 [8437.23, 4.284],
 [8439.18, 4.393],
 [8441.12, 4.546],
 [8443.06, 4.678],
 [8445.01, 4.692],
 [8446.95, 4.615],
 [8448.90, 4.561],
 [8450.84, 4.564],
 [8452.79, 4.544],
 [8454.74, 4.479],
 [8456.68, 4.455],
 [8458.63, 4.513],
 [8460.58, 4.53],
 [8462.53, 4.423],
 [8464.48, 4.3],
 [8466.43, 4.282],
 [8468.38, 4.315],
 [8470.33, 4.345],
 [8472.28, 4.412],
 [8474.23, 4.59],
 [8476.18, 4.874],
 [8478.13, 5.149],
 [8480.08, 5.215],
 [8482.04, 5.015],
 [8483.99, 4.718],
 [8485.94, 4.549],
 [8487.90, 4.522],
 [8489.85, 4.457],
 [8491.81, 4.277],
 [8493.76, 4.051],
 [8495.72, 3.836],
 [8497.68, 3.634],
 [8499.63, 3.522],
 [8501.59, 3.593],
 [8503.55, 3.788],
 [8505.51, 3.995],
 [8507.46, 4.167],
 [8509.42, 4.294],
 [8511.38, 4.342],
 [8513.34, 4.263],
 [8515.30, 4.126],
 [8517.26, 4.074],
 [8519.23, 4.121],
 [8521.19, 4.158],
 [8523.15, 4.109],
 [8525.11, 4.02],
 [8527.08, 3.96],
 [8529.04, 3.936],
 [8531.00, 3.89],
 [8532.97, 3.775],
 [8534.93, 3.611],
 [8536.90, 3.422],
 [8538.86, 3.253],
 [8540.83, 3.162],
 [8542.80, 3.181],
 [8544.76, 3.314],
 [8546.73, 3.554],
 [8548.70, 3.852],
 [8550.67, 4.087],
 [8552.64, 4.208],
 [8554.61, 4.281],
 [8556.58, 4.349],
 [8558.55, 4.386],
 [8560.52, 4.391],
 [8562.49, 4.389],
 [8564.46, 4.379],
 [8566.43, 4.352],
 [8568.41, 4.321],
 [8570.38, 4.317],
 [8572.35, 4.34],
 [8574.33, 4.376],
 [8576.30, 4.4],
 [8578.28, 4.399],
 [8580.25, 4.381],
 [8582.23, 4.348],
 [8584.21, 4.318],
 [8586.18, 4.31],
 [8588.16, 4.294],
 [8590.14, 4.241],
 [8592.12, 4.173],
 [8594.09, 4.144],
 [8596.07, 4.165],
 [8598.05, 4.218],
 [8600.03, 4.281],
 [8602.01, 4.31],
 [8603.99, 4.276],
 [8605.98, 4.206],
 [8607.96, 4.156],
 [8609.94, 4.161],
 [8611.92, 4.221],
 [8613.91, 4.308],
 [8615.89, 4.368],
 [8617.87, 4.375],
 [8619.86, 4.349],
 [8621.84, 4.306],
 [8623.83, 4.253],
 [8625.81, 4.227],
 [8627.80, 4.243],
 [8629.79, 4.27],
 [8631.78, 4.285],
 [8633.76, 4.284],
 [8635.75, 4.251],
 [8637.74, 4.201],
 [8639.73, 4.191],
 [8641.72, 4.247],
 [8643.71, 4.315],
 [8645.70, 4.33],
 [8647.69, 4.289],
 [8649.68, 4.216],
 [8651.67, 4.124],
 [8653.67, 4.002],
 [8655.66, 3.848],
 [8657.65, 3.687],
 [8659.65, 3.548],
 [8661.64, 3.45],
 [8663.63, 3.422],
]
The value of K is 8.0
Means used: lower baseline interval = 4.56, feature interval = 3.92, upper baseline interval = 4.28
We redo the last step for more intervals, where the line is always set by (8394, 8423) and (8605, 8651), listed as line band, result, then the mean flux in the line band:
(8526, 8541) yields 2.7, 3.65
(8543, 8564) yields 1.7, 4.06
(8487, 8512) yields 2.8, 4.03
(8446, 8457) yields 0.2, 4.54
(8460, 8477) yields 0.6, 4.45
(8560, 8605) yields 0.5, 4.31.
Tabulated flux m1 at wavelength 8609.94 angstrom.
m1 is 4.161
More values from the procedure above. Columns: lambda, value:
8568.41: 4.321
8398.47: 4.58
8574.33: 4.376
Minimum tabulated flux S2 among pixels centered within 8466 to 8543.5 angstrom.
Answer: 3.162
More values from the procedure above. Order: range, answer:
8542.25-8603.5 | 3.181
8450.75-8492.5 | 4.277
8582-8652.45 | 4.124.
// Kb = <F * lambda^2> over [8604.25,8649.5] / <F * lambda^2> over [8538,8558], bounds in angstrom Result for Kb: 1.16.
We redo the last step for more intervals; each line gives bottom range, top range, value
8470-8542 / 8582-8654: 1.06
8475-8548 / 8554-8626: 1.08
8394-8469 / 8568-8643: 0.98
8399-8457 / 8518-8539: 0.87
